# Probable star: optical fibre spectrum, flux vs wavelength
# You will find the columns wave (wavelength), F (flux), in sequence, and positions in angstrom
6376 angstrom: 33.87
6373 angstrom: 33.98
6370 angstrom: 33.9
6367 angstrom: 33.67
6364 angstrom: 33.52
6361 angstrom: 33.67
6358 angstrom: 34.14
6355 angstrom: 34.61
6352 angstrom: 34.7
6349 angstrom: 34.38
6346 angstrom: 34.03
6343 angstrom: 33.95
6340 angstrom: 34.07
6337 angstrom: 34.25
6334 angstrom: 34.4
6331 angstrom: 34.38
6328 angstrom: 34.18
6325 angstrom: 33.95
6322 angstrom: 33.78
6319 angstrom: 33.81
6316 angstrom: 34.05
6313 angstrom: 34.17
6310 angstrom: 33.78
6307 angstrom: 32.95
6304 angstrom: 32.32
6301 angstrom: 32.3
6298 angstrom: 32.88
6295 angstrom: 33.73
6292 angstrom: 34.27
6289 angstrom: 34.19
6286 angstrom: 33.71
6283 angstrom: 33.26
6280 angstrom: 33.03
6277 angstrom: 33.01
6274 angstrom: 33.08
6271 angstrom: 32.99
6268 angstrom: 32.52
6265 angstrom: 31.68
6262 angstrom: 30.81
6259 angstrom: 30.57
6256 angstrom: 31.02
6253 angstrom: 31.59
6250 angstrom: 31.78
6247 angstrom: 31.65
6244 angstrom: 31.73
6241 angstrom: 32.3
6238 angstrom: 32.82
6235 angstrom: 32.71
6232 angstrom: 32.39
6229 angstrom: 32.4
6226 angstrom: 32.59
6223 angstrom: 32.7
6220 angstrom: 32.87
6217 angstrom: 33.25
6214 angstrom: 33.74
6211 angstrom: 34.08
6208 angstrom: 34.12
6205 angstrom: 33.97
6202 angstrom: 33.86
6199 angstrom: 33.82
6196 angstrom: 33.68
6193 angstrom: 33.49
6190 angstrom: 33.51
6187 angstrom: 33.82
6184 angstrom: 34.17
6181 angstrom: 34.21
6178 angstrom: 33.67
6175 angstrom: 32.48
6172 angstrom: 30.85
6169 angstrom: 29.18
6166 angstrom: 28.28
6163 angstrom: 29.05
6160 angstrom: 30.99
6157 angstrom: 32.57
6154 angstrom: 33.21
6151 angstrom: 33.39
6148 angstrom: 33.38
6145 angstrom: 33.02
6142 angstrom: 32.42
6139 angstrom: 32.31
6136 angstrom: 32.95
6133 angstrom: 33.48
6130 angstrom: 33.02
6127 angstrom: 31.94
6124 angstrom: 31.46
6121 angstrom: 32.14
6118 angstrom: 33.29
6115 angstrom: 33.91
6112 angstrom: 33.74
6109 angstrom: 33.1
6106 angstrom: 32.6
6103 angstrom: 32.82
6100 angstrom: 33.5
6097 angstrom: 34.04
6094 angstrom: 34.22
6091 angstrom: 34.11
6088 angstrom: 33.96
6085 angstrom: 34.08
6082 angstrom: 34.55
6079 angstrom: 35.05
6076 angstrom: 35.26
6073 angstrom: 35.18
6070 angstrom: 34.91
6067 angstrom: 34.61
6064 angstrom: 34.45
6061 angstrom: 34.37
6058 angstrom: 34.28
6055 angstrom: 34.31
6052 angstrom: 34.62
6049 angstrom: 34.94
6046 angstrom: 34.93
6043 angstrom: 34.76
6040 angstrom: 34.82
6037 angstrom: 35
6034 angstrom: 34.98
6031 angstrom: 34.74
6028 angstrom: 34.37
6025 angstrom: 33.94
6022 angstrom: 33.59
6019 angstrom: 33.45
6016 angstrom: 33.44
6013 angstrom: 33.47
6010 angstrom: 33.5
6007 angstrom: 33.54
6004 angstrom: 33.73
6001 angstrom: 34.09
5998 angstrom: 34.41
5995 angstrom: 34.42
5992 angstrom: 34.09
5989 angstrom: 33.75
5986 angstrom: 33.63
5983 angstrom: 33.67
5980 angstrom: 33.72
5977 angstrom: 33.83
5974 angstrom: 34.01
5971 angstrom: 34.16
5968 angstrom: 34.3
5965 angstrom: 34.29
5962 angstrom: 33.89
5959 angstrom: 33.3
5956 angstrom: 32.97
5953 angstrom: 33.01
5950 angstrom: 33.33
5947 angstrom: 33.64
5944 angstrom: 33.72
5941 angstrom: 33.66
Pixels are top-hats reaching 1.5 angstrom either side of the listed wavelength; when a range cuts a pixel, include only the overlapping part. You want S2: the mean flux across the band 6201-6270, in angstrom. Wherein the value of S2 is 32.5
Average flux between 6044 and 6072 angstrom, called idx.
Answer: 34.6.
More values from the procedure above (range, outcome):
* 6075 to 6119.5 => 33.9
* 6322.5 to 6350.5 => 34.2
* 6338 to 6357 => 34.3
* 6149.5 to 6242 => 32.7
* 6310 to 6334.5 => 34.1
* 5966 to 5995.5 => 33.9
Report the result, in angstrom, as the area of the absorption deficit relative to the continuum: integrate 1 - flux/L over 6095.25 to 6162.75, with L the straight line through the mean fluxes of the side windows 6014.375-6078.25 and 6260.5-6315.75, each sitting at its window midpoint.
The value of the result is 2.41 angstrom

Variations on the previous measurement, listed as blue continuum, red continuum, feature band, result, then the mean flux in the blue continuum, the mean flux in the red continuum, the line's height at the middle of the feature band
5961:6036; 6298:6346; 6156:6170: 1.6 angstrom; 34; 33.7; 33.9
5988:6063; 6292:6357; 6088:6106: 0.3 angstrom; 34.2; 33.9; 34.1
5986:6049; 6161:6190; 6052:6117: -1.9 angstrom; 34.2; 31.8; 33.2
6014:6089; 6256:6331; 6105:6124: 0.6 angstrom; 34.5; 33.1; 34.1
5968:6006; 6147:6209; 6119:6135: 0.3 angstrom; 34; 32.6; 33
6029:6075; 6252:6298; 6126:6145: 0.7 angstrom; 34.7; 32.7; 34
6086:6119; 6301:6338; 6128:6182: 2.4 angstrom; 33.6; 33.8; 33.6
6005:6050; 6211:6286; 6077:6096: -0.3 angstrom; 34.2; 32.4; 33.7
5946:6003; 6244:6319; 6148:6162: 0.3 angstrom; 33.8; 32.7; 33.2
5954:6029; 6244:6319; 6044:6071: -0.8 angstrom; 33.8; 32.7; 33.6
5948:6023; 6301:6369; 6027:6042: -0.5 angstrom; 33.7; 33.9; 33.8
